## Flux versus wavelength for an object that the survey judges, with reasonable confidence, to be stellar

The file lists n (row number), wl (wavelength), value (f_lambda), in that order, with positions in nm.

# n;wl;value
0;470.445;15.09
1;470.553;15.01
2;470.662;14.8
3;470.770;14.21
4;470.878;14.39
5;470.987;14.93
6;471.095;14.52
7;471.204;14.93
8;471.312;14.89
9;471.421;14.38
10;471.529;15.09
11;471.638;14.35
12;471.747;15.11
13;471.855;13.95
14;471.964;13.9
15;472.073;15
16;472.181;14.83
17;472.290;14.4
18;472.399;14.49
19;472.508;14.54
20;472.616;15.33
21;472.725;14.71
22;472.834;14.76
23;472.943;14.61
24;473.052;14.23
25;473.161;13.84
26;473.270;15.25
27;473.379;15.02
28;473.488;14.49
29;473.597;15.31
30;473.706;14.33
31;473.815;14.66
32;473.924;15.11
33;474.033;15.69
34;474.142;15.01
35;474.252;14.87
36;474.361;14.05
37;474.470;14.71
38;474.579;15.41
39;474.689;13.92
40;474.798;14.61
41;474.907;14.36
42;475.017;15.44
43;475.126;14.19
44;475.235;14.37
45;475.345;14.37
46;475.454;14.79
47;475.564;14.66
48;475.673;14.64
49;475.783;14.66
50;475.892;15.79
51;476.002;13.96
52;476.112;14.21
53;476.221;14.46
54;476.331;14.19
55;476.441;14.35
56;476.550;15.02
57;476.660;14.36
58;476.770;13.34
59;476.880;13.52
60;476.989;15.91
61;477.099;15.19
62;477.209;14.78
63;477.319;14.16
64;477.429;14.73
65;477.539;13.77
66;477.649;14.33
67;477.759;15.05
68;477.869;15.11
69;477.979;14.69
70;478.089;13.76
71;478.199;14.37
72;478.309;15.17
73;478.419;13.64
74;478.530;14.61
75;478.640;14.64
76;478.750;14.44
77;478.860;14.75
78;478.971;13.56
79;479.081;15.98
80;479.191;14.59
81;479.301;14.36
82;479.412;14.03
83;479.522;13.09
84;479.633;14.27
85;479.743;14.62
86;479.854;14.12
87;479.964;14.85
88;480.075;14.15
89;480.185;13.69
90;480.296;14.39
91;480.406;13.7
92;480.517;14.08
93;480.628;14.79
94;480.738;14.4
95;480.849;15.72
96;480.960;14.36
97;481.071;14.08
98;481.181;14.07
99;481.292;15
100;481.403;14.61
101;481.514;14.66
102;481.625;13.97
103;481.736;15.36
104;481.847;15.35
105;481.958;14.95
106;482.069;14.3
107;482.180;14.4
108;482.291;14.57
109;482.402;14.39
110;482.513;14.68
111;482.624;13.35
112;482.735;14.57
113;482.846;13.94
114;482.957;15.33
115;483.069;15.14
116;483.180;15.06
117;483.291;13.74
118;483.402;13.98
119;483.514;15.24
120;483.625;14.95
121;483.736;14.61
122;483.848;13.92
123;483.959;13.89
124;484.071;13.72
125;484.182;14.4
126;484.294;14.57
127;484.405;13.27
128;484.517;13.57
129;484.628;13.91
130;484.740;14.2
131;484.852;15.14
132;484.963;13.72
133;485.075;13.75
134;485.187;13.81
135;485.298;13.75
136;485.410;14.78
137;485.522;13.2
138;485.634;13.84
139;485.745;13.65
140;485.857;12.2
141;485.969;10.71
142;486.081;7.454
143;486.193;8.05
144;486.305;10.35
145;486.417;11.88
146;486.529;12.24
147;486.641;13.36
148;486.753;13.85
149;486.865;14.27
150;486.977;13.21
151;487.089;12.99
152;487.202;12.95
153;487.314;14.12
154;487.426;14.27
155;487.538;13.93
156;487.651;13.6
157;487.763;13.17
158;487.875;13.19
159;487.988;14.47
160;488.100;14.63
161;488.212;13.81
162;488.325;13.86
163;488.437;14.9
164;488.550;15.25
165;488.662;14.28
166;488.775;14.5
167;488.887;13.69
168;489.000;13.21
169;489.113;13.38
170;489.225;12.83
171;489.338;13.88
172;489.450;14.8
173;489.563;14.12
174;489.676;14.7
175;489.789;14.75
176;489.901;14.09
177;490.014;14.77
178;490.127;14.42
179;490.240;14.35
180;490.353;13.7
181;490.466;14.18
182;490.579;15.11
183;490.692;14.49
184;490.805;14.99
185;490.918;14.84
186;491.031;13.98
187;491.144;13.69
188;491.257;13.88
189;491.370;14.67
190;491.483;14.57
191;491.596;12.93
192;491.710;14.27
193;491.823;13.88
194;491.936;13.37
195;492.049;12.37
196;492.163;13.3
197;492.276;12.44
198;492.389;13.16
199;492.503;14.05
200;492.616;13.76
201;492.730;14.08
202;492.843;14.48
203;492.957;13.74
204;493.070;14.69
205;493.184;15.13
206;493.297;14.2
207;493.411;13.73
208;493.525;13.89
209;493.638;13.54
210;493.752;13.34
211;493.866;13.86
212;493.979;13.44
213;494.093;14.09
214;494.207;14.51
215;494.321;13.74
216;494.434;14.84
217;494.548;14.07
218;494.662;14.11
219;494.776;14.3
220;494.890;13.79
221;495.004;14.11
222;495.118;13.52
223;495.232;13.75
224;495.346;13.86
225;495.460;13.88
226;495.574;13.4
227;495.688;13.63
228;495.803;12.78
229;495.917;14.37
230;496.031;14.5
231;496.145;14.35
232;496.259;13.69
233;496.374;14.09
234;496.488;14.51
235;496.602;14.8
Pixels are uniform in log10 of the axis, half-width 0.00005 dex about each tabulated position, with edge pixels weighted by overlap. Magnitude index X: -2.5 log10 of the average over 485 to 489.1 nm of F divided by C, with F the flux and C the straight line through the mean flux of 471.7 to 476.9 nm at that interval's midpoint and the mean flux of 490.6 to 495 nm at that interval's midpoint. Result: 0.08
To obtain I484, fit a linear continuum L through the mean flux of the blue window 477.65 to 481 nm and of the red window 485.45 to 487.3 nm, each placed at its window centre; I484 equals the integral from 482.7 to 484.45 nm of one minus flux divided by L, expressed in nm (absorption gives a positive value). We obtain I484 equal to -0.18 nm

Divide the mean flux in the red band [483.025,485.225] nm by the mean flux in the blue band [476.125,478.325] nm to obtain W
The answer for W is 0.98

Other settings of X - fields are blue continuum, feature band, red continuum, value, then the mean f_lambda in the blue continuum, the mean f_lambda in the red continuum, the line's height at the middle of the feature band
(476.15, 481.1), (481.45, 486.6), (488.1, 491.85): 0.05 mag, 14.4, 14.2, 14.3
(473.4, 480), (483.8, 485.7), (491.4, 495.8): 0.02 mag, 14.6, 13.8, 14.2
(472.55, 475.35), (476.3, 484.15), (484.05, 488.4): -0.04 mag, 14.7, 13.2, 14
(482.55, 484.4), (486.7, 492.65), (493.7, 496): 0.01 mag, 14.4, 13.9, 14.1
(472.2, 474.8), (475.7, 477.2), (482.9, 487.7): -0.01 mag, 14.7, 13.5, 14.4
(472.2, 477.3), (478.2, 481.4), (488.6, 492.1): 0.01 mag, 14.6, 14.1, 14.5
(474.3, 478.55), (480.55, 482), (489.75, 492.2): -0.02 mag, 14.5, 14.1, 14.4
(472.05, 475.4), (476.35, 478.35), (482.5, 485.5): 0.00 mag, 14.7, 14.2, 14.5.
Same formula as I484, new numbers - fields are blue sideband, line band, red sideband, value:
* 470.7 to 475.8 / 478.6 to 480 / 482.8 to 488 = -0.03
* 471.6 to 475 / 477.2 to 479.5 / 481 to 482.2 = 0.03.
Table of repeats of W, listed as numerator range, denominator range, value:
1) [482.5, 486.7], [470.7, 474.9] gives 0.92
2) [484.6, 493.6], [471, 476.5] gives 0.93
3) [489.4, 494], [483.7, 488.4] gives 1.06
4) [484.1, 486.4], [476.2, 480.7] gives 0.90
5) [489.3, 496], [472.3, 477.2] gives 0.96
